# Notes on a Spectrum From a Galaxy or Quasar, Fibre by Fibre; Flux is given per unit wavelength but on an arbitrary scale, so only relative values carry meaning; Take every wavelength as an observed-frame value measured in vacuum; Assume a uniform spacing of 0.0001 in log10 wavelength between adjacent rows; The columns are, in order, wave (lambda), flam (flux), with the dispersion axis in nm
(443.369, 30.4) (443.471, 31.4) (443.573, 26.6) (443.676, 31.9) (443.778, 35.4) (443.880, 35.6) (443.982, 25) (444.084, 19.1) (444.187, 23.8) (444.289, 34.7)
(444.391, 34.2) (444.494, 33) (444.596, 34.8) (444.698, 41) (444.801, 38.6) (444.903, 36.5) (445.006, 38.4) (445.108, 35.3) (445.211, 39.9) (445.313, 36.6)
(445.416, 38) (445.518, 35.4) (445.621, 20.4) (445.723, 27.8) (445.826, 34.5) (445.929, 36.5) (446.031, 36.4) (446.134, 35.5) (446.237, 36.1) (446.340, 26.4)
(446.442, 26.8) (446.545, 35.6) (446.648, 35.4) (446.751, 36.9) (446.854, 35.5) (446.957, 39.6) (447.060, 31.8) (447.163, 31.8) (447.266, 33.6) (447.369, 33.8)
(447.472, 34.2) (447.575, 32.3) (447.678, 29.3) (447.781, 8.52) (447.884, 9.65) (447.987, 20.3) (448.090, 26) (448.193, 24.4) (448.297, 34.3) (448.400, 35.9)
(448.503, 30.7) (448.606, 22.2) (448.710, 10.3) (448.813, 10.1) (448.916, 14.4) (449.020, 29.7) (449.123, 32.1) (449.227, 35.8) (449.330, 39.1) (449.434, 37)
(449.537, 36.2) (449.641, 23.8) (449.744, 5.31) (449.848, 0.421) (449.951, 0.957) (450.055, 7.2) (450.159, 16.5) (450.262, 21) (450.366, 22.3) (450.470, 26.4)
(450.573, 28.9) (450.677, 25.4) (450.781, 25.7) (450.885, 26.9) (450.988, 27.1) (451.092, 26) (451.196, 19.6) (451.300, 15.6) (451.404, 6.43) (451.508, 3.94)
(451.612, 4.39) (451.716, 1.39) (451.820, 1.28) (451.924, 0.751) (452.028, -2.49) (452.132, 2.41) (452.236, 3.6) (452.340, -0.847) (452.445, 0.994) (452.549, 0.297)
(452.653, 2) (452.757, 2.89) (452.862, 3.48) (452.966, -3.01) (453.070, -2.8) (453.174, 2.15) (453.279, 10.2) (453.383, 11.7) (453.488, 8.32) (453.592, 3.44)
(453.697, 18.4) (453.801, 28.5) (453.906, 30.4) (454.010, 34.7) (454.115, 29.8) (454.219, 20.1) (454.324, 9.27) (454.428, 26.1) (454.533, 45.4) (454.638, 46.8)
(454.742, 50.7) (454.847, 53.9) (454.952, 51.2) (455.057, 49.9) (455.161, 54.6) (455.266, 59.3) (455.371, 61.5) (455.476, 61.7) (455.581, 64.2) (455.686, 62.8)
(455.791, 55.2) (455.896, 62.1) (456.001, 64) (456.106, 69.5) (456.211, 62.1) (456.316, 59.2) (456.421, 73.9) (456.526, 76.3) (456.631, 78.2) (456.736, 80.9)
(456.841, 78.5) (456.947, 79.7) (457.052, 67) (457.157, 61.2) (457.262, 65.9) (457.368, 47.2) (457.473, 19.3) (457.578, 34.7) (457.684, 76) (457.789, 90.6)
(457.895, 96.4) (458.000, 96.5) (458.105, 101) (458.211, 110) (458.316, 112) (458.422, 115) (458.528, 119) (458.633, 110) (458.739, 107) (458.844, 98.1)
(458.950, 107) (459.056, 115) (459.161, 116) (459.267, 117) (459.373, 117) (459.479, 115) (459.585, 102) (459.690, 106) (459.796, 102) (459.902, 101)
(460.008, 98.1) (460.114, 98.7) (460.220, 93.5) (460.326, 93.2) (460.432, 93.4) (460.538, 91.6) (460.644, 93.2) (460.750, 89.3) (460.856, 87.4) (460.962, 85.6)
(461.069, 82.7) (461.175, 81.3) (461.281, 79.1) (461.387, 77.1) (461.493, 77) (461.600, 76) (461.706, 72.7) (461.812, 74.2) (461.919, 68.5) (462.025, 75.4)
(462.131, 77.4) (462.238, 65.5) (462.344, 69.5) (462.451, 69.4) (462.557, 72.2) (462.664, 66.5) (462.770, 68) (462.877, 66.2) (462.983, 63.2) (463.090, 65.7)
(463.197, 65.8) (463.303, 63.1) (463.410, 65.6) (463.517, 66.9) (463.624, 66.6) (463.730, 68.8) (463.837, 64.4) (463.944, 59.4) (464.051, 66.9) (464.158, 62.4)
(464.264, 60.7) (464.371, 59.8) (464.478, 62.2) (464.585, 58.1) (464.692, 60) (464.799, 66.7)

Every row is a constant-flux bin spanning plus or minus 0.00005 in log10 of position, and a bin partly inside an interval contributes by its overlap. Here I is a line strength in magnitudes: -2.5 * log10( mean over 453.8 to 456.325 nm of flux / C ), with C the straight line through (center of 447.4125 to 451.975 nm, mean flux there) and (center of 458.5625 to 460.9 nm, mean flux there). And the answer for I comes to 0.319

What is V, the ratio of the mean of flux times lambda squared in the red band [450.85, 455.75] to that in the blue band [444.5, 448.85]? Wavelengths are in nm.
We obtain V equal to 0.74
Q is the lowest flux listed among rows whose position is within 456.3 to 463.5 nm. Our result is 19.3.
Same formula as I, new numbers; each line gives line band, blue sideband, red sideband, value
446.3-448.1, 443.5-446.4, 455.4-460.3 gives 0.38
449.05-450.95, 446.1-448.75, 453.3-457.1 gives 0.48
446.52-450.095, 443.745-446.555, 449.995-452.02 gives -0.07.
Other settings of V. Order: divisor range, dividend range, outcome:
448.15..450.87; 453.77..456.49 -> 2.23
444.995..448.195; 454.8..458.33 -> 2.28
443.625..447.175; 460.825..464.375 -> 2.26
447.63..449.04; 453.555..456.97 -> 2.46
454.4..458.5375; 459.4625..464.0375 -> 1.18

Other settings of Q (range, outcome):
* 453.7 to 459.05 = 9.27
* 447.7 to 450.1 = 0.421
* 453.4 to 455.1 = 3.44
